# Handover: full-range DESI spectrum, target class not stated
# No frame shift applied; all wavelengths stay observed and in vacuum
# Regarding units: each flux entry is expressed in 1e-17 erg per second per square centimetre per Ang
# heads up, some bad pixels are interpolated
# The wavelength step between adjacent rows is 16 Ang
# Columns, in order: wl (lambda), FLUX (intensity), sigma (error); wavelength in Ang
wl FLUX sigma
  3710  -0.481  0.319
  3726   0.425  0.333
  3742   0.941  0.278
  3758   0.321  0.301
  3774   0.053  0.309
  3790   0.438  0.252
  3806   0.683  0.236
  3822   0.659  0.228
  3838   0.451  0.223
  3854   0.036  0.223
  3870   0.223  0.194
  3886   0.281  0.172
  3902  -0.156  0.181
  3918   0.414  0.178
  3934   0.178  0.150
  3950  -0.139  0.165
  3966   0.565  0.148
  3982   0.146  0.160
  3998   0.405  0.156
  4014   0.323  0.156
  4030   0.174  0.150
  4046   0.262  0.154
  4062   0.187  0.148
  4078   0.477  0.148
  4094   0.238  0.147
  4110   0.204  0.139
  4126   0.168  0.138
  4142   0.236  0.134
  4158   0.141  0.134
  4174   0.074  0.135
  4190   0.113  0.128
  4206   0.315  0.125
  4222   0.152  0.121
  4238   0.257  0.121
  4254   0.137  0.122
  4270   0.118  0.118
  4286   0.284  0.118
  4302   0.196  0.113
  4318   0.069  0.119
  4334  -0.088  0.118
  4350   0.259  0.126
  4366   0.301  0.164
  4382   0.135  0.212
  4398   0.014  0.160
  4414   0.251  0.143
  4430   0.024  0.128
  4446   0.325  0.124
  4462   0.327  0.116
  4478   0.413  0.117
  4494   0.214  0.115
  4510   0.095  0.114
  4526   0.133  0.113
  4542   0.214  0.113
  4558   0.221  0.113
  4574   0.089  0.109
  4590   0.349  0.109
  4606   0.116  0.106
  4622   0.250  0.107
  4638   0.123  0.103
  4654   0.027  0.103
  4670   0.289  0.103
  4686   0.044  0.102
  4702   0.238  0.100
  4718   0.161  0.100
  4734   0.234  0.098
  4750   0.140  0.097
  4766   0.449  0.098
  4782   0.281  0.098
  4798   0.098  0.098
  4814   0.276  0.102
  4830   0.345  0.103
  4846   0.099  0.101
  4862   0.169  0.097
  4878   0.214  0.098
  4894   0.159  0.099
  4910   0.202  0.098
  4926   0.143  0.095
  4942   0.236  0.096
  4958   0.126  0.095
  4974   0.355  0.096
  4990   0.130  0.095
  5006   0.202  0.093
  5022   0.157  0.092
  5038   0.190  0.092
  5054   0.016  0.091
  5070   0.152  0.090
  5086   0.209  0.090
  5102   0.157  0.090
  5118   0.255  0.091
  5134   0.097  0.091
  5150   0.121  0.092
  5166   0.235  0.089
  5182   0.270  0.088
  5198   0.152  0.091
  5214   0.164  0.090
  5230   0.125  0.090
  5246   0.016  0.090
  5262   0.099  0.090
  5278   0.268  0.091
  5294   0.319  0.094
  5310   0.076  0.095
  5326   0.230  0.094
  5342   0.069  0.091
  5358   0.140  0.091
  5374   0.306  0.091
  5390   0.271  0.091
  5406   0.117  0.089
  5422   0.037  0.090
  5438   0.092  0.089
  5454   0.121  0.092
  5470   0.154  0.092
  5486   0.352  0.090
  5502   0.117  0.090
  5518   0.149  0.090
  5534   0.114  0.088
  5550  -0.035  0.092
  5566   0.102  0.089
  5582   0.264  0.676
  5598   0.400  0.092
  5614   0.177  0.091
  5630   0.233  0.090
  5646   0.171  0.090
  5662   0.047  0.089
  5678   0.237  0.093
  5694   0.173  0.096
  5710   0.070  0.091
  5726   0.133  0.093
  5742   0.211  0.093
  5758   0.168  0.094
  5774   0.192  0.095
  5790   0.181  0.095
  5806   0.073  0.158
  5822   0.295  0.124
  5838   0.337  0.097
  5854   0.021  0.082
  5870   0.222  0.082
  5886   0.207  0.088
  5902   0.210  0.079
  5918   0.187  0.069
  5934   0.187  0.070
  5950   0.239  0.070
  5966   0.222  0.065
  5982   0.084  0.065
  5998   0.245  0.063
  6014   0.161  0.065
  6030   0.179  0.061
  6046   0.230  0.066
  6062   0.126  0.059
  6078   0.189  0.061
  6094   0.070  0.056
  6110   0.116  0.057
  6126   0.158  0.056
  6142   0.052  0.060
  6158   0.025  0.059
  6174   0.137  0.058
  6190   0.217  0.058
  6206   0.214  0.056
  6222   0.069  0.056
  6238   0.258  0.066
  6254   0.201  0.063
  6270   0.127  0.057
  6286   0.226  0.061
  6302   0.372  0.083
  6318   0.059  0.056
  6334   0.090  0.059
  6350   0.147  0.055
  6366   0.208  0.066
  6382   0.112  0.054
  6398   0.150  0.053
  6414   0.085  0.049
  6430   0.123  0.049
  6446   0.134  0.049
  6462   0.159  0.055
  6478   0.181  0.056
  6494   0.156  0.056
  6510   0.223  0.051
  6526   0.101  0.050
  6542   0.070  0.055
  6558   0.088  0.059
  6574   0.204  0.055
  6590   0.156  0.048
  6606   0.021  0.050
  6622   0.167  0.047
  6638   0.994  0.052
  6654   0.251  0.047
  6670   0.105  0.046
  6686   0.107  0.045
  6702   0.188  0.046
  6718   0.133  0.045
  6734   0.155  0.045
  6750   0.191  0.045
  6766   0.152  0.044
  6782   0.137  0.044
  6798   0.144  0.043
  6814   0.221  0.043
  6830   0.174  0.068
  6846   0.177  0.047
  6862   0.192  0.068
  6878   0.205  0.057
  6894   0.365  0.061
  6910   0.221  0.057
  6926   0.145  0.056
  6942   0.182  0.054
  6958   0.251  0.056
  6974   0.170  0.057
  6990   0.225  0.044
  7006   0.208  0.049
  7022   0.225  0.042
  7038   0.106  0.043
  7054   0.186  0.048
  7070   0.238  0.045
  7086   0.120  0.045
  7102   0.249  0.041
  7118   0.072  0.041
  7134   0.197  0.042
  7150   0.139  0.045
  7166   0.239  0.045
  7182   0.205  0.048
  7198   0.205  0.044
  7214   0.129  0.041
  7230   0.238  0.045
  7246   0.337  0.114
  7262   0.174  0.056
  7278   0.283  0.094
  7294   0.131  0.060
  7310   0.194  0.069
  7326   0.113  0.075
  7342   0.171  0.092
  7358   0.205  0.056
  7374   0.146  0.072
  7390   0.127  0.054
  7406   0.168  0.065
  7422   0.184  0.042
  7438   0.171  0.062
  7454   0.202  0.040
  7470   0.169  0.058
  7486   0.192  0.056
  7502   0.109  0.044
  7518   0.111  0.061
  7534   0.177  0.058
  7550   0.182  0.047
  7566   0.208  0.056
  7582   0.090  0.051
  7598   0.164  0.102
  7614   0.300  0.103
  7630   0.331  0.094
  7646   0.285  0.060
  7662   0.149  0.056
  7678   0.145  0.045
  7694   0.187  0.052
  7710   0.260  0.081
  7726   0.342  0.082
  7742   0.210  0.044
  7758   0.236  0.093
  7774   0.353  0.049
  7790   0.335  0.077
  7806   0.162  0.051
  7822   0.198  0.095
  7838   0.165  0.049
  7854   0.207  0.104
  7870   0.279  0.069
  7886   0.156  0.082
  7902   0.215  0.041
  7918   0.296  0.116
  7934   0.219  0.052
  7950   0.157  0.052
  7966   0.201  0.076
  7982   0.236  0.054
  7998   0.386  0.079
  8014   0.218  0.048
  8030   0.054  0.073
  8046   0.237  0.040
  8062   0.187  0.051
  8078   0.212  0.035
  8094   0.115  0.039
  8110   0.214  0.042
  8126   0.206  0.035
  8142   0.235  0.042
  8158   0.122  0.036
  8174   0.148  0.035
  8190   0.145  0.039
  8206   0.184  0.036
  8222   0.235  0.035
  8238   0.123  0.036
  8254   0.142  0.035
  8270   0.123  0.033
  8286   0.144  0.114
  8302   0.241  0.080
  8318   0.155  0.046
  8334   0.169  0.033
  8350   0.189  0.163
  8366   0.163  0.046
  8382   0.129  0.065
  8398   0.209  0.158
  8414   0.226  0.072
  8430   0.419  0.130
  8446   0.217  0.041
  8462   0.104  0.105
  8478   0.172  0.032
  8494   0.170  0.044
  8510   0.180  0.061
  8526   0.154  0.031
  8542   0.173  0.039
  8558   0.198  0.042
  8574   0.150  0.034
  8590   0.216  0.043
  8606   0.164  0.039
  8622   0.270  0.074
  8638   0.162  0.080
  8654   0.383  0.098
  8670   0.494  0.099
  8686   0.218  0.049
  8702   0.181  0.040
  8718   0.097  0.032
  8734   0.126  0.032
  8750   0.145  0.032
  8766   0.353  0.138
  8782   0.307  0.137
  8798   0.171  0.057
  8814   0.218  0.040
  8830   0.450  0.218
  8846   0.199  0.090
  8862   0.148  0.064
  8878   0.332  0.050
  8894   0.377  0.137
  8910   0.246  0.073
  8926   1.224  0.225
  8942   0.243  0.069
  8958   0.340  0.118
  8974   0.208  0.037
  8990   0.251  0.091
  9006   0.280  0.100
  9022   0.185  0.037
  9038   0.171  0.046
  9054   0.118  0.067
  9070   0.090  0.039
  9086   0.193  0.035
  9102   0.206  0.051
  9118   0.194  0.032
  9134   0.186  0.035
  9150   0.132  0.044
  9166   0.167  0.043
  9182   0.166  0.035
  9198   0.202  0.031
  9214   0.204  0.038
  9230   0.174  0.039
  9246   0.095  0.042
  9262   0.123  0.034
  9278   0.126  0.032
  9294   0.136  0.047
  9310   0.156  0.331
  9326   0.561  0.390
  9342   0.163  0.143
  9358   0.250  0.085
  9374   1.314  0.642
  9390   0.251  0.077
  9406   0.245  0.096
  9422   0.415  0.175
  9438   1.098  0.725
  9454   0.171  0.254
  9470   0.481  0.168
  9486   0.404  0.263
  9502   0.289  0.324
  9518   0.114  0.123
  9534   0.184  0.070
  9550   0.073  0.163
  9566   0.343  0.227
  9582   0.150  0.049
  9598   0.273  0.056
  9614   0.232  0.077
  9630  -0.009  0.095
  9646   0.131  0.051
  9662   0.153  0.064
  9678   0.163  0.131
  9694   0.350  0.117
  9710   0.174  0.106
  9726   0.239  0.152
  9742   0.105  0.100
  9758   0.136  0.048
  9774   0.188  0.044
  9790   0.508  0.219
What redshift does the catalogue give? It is 0.78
